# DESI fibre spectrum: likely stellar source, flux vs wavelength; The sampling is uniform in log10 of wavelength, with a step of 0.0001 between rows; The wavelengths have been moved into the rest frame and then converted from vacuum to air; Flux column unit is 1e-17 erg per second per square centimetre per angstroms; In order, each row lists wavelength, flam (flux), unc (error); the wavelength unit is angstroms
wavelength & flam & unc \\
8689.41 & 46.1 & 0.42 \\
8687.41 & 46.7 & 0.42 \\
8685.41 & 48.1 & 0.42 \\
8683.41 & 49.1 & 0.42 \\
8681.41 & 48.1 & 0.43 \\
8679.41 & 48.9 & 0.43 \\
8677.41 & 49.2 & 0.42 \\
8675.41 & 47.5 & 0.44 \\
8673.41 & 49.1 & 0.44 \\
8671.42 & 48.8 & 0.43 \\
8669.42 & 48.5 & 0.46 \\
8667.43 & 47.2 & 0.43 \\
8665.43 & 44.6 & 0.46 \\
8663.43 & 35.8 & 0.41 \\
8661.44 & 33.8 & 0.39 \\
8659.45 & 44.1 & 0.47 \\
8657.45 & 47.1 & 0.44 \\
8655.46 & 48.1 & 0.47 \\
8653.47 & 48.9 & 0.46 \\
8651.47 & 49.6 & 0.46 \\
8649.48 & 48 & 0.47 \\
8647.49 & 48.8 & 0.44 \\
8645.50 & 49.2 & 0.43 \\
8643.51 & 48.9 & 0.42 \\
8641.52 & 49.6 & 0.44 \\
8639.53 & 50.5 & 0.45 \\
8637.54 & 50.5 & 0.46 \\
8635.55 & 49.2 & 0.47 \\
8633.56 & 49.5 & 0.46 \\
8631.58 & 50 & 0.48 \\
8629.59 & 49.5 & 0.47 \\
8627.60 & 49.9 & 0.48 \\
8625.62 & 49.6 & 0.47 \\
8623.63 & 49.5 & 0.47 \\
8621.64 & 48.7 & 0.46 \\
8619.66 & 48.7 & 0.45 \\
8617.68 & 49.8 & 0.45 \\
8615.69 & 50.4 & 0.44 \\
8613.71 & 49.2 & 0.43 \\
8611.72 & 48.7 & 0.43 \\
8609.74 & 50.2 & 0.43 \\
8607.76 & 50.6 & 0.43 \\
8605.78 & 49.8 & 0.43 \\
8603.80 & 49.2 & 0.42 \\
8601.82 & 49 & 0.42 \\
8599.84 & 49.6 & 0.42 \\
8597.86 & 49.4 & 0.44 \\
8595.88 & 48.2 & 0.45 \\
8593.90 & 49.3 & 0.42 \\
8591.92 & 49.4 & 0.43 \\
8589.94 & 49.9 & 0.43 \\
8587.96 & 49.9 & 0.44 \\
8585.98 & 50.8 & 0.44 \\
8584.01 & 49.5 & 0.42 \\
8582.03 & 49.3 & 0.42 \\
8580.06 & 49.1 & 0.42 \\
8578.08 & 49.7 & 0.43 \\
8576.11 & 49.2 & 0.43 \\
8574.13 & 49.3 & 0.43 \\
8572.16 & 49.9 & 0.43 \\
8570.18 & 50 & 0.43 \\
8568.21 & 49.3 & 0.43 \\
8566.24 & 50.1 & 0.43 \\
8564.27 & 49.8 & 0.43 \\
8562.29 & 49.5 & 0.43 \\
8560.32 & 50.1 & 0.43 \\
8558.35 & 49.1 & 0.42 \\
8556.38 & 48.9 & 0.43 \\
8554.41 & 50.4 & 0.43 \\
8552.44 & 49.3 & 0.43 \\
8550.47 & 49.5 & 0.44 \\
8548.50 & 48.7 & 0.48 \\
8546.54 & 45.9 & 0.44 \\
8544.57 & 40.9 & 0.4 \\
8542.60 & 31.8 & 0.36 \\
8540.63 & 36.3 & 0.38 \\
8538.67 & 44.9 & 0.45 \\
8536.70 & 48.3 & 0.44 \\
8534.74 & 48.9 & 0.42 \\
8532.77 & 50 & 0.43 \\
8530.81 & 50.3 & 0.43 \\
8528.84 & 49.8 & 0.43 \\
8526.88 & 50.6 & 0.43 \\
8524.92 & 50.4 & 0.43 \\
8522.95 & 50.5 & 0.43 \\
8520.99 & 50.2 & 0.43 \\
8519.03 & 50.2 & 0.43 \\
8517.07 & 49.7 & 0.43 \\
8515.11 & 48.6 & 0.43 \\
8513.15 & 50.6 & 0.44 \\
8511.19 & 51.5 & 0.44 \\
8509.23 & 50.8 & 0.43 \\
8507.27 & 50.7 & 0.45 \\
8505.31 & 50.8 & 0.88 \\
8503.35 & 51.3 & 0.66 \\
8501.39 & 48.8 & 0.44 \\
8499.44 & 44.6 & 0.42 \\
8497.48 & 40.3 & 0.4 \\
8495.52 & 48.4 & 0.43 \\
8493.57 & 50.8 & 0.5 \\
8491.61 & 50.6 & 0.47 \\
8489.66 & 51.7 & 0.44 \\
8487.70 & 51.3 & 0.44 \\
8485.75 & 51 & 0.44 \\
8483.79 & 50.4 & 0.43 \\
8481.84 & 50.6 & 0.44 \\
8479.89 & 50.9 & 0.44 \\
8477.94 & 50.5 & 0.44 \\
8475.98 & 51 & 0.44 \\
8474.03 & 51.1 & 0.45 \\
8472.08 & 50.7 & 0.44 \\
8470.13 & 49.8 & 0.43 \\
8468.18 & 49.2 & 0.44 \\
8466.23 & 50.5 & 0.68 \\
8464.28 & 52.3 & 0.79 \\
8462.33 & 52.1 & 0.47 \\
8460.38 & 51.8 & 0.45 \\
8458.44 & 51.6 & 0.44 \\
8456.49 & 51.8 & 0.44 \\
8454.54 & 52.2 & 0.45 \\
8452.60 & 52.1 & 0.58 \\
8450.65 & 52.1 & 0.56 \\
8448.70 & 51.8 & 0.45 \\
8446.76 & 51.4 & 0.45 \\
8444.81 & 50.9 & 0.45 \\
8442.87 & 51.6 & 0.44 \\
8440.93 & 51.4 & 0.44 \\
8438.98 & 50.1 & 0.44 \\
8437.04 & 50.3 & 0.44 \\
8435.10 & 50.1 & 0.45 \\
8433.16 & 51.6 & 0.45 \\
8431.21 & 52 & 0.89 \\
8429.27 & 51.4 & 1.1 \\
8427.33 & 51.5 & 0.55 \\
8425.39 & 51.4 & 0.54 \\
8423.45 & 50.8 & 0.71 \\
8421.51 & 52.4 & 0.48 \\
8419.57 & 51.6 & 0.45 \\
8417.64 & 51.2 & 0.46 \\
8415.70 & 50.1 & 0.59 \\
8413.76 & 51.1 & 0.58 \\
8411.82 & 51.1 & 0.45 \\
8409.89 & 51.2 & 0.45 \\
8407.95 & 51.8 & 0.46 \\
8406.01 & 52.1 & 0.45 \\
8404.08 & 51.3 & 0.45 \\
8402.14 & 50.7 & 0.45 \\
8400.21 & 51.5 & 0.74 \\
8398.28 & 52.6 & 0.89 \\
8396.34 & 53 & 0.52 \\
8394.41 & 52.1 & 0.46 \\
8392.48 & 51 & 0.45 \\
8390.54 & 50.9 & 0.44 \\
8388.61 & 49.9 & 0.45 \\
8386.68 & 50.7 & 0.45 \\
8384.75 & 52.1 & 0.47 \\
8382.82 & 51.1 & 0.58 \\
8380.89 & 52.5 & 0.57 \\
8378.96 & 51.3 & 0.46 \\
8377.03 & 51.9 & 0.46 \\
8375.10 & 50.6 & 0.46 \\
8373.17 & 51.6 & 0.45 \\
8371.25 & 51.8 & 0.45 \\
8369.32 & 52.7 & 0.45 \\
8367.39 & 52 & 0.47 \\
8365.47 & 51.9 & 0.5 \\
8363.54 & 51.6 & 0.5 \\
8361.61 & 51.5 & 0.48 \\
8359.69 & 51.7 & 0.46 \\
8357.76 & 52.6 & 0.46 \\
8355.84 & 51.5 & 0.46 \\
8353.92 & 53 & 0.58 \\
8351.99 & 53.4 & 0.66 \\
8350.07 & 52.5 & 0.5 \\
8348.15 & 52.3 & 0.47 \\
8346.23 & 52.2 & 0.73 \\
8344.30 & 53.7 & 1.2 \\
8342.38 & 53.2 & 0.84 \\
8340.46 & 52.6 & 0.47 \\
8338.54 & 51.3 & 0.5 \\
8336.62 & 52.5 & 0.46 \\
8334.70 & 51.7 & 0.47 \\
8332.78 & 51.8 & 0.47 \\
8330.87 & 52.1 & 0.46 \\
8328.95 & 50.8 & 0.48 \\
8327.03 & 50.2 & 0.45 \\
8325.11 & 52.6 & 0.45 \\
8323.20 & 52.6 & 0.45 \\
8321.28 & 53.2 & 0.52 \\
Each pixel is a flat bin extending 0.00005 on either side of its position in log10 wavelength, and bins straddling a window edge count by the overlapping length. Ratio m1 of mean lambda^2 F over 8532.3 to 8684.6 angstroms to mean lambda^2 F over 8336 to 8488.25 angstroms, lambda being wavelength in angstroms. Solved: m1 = 1.0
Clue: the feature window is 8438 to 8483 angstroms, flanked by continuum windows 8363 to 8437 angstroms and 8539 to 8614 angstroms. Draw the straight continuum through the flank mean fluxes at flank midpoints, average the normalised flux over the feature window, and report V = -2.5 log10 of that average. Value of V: -0.02 mag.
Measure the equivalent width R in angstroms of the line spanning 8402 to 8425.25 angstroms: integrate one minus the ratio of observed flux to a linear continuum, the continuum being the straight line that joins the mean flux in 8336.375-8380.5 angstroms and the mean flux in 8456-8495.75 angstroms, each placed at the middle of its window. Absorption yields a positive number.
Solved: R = 0.1 angstroms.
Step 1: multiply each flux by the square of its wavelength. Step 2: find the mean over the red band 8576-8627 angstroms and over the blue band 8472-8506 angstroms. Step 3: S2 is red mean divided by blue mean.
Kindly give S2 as 1.0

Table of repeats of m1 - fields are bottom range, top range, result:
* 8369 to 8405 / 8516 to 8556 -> 0.95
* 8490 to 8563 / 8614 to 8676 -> 1.02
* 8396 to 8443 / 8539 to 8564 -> 0.92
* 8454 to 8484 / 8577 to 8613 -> 1.00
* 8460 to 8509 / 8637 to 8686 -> 0.98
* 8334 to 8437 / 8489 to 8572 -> 0.97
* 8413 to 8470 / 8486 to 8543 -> 0.96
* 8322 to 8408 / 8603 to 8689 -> 0.99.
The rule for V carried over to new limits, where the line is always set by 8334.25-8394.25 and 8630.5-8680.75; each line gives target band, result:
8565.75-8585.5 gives -0.020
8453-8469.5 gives -0.022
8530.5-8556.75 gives 0.076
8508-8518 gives -0.014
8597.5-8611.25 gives -0.033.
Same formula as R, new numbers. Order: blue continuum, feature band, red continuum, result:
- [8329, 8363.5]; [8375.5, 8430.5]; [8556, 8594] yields 0.2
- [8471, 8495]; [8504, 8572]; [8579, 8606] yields 2.3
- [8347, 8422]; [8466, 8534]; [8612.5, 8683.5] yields 0.2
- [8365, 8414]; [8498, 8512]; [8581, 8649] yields 0.3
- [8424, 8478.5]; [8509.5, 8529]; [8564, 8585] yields 0.0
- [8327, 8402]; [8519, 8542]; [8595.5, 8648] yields 1.1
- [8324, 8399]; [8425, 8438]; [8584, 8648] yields 0.0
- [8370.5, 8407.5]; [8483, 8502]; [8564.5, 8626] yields 0.7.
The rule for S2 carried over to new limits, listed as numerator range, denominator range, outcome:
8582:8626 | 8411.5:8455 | 1.00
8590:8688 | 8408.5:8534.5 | 0.99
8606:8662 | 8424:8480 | 0.99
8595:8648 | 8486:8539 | 1.03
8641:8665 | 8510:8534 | 0.94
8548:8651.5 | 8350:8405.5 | 1.01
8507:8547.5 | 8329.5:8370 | 0.95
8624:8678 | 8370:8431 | 0.98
